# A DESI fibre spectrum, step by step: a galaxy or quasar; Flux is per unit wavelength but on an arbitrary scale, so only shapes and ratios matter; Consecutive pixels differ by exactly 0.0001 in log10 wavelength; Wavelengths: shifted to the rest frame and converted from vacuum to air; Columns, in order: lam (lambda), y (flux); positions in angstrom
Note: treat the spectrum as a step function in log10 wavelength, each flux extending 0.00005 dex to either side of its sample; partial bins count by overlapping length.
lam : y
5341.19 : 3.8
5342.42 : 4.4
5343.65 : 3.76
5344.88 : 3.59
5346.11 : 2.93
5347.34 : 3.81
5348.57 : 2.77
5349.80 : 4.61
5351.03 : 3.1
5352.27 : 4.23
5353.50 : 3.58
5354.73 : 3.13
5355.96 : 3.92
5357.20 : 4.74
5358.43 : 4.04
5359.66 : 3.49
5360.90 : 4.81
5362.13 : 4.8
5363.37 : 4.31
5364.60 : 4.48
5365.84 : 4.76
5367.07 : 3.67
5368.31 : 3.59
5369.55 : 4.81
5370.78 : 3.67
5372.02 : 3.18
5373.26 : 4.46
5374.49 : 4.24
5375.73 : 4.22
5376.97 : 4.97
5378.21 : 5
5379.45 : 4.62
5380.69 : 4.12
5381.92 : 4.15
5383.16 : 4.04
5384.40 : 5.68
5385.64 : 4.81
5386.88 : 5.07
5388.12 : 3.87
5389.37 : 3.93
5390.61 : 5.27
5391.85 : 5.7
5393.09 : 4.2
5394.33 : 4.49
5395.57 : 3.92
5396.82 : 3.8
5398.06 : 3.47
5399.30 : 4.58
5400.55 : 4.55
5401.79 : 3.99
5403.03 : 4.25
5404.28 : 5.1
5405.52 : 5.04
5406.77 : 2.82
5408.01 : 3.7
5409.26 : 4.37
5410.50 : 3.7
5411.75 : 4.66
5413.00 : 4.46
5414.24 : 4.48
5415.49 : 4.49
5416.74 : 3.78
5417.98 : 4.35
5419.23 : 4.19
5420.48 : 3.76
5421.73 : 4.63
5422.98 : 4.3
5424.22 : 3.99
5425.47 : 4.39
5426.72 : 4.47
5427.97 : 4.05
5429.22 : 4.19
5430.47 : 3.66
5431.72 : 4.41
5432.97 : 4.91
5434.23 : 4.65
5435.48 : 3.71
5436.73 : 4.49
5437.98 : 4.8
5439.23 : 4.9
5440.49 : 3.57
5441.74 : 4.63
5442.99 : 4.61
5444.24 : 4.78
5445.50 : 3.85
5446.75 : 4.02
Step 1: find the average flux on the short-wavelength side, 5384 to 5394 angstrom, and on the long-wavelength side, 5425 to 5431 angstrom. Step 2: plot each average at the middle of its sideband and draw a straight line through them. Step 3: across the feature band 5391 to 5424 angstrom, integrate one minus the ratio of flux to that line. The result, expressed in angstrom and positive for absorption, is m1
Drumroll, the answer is 1.6 angstrom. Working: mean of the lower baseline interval 4.79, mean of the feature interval 4.27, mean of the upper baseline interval 4.15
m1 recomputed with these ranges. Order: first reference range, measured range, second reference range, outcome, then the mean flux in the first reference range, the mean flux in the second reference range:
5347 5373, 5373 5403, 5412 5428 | -2.49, 3.98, 4.27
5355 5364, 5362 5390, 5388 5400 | -0.41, 4.26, 4.34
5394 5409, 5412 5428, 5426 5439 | -0.03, 4.14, 4.35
